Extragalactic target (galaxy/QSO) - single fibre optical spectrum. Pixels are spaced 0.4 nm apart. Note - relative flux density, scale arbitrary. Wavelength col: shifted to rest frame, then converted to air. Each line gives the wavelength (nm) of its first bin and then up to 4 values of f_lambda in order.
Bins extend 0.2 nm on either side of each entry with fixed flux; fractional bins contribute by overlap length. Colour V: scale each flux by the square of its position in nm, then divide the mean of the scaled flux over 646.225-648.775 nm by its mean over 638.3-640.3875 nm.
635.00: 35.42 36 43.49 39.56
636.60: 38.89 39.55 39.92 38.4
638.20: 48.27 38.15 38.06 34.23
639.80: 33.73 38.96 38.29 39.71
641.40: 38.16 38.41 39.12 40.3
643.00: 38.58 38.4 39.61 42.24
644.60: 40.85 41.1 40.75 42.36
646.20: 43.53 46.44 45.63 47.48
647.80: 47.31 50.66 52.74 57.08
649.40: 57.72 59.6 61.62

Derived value 1.32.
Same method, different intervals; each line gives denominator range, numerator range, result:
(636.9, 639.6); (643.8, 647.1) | 1.10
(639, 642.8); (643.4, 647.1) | 1.13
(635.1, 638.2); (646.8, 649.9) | 1.35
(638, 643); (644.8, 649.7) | 1.26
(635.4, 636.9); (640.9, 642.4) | 0.99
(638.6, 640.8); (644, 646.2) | 1.15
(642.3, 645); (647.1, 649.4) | 1.30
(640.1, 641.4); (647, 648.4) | 1.26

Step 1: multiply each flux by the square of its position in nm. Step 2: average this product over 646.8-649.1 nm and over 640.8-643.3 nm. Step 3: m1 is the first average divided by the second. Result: 1.30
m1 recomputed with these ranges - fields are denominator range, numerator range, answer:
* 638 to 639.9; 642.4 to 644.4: 1.04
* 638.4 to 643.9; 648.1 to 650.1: 1.51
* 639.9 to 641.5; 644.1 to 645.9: 1.09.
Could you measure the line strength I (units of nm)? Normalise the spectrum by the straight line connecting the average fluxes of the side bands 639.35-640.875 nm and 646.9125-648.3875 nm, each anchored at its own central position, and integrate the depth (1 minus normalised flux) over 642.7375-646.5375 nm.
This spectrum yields 0.210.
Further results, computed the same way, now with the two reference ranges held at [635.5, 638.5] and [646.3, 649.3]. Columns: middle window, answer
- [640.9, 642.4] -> 0.20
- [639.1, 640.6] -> 0.25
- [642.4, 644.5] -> 0.29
